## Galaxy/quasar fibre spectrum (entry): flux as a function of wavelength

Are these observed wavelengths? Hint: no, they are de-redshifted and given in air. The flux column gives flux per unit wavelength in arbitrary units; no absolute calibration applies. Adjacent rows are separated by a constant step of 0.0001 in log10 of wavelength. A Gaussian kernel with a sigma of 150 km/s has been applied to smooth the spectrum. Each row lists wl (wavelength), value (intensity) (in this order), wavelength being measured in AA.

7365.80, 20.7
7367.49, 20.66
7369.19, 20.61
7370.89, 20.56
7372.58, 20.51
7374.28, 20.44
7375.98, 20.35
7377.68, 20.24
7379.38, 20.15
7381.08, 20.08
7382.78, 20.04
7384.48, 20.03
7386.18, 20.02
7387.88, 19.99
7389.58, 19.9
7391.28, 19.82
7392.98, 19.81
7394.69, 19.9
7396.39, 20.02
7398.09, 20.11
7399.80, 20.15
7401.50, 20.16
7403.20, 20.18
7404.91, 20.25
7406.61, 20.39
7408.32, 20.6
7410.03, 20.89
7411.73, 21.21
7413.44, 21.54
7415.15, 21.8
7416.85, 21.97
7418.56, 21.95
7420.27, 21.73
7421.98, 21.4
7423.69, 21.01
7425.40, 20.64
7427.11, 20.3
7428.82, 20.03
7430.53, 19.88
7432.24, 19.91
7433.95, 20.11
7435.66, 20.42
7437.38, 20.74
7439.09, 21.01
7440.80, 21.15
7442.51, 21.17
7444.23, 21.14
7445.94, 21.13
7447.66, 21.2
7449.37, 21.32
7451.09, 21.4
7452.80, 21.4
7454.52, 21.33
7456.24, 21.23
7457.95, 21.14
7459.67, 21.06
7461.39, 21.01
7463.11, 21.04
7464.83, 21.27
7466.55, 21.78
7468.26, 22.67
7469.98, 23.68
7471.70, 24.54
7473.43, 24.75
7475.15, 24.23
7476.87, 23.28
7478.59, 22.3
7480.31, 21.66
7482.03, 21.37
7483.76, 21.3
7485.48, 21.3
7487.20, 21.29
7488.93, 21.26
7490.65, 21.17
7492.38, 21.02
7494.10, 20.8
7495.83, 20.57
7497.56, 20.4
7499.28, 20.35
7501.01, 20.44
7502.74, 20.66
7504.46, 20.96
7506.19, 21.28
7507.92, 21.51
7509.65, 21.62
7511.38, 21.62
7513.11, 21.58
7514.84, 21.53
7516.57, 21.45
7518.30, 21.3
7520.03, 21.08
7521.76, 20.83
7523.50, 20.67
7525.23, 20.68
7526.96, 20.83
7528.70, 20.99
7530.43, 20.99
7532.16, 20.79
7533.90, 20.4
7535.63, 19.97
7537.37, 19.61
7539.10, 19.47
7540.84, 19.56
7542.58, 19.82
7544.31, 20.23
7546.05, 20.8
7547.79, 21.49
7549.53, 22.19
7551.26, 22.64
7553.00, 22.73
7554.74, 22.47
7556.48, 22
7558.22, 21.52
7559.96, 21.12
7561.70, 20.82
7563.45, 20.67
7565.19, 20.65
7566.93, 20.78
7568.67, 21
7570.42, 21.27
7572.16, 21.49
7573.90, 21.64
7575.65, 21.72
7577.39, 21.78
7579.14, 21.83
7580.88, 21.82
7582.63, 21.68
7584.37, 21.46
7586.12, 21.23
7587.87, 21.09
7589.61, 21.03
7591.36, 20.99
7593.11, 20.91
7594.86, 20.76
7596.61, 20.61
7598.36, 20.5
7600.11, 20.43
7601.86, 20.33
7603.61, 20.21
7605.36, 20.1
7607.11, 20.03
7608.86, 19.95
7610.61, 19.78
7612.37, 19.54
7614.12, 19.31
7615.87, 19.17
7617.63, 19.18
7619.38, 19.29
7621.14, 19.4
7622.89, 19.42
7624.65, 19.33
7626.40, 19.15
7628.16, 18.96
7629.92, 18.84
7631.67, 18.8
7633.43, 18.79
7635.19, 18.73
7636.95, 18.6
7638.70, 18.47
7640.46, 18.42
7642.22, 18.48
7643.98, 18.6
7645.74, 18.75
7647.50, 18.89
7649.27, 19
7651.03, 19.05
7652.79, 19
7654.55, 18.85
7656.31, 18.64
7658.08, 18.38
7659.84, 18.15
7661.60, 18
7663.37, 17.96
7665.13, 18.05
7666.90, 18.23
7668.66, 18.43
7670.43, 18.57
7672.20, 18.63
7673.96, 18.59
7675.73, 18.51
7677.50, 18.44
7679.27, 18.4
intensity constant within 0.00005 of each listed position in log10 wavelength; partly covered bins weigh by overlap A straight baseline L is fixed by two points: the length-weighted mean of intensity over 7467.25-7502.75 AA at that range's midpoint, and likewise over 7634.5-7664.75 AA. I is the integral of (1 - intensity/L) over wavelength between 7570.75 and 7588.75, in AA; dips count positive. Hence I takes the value -1.4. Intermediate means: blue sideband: 21.9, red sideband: 18.6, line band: 21.6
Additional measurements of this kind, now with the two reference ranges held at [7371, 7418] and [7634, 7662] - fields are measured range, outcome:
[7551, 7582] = -3.7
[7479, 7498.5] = -1.4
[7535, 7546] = -0.3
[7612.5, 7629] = -0.4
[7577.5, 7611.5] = -3.2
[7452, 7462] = -0.6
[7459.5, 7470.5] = -1.0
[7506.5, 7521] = -1.4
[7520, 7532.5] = -0.9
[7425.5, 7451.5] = -0.8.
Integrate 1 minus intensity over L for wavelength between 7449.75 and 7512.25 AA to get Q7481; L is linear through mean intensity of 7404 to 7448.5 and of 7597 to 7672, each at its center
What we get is -3.7 AA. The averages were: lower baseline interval 20.9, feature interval 21.6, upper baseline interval 19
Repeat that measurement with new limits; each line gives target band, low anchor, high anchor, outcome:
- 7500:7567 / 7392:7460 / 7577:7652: -2.6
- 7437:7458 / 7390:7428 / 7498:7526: -0.3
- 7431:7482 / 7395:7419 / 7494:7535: -2.0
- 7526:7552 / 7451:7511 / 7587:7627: 0.3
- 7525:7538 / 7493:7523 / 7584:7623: 0.2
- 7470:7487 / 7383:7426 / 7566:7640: -1.9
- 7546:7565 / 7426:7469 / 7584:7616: -1.0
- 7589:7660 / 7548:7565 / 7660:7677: 1.0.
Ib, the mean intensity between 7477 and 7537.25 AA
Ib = 21.1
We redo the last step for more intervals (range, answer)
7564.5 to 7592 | 21.4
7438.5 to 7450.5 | 21.2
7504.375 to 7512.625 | 21.4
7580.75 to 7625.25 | 20.3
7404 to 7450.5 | 20.9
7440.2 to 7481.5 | 22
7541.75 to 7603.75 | 21.2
